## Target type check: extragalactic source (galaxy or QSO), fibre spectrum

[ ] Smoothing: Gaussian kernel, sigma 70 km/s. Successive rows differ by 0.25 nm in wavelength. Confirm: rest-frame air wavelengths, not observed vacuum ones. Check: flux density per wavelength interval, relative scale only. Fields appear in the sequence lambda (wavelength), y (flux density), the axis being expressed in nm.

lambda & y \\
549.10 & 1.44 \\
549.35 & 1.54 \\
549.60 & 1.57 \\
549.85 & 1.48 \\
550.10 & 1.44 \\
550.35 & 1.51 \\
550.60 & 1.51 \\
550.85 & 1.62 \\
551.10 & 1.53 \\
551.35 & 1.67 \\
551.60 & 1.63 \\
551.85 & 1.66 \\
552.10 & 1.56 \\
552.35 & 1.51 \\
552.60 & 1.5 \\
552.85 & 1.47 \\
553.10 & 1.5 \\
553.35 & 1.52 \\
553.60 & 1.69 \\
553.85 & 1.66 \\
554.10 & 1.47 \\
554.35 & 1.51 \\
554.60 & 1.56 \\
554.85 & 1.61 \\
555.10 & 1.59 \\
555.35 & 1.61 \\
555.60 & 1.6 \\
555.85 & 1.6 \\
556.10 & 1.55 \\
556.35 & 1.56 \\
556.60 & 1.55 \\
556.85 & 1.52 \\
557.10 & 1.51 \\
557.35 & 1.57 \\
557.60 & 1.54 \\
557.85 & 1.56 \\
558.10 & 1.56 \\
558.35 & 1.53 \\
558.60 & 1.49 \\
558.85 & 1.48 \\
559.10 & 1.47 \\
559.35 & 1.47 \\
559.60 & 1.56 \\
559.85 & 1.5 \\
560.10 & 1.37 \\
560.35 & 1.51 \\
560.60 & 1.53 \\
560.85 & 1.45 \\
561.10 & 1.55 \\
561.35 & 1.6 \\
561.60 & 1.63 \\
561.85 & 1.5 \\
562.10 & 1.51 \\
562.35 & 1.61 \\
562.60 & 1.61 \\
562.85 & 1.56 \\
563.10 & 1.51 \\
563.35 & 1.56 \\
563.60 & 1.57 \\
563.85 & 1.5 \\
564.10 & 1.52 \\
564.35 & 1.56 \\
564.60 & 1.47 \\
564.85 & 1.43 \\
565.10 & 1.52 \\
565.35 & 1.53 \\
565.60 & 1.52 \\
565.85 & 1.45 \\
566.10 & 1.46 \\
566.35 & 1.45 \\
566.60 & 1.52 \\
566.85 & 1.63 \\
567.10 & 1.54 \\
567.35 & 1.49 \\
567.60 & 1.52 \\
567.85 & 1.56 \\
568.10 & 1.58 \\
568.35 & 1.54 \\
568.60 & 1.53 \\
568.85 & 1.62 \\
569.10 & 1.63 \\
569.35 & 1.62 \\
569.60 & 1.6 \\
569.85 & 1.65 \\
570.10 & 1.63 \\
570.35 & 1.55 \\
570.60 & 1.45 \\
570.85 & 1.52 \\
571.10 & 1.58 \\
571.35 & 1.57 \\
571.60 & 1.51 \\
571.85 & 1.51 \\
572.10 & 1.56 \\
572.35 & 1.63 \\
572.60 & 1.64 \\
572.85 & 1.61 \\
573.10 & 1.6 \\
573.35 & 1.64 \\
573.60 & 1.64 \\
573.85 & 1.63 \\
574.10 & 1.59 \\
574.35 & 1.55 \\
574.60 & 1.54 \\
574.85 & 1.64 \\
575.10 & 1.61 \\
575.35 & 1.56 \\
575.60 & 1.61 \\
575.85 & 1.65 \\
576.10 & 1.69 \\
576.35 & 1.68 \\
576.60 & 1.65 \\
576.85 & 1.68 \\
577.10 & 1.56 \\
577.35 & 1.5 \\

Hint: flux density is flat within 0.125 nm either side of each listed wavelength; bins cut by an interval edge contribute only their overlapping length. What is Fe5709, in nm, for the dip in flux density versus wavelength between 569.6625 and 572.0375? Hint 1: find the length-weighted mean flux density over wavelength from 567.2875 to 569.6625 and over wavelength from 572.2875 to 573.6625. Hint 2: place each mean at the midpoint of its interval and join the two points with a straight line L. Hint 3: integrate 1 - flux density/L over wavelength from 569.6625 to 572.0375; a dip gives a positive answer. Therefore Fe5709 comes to 0.07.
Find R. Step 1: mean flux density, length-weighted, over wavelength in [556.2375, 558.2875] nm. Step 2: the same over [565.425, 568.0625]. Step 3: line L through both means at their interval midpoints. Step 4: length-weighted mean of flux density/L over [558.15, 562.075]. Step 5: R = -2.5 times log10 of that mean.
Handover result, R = 0.02 mag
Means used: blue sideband 1.55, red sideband 1.52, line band 1.51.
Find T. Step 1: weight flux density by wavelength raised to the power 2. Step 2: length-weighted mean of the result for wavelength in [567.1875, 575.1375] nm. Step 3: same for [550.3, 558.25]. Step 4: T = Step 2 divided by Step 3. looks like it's 1.1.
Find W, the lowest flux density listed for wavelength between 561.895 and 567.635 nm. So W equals 1.43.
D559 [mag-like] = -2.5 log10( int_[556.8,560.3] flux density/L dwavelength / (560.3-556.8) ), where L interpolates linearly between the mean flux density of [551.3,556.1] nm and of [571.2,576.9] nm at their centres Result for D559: 0.05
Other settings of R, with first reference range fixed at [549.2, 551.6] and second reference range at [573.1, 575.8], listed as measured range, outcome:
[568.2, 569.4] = 0.002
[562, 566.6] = 0.041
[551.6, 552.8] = -0.007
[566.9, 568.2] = 0.030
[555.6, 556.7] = -0.008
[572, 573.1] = -0.008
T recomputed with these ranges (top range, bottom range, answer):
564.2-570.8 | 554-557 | 1.03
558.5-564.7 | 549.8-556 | 1.01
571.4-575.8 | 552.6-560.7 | 1.10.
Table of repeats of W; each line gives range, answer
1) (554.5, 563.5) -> 1.37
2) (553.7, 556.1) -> 1.47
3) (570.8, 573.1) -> 1.51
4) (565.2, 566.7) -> 1.45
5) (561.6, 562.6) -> 1.5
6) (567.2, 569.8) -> 1.49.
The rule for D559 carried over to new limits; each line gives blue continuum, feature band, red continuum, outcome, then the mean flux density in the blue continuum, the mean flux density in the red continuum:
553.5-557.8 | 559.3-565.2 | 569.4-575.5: 0.035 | 1.57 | 1.58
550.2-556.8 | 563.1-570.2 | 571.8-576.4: 0.036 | 1.57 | 1.61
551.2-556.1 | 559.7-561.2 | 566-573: 0.059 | 1.57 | 1.56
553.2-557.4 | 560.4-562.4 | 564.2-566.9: -0.011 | 1.57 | 1.5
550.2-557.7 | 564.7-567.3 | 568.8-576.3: 0.056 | 1.56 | 1.59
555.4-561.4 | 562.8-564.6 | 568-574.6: 0.011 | 1.53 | 1.58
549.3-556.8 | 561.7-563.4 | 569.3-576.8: 0.017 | 1.56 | 1.6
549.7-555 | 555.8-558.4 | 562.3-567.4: -0.005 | 1.55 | 1.52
